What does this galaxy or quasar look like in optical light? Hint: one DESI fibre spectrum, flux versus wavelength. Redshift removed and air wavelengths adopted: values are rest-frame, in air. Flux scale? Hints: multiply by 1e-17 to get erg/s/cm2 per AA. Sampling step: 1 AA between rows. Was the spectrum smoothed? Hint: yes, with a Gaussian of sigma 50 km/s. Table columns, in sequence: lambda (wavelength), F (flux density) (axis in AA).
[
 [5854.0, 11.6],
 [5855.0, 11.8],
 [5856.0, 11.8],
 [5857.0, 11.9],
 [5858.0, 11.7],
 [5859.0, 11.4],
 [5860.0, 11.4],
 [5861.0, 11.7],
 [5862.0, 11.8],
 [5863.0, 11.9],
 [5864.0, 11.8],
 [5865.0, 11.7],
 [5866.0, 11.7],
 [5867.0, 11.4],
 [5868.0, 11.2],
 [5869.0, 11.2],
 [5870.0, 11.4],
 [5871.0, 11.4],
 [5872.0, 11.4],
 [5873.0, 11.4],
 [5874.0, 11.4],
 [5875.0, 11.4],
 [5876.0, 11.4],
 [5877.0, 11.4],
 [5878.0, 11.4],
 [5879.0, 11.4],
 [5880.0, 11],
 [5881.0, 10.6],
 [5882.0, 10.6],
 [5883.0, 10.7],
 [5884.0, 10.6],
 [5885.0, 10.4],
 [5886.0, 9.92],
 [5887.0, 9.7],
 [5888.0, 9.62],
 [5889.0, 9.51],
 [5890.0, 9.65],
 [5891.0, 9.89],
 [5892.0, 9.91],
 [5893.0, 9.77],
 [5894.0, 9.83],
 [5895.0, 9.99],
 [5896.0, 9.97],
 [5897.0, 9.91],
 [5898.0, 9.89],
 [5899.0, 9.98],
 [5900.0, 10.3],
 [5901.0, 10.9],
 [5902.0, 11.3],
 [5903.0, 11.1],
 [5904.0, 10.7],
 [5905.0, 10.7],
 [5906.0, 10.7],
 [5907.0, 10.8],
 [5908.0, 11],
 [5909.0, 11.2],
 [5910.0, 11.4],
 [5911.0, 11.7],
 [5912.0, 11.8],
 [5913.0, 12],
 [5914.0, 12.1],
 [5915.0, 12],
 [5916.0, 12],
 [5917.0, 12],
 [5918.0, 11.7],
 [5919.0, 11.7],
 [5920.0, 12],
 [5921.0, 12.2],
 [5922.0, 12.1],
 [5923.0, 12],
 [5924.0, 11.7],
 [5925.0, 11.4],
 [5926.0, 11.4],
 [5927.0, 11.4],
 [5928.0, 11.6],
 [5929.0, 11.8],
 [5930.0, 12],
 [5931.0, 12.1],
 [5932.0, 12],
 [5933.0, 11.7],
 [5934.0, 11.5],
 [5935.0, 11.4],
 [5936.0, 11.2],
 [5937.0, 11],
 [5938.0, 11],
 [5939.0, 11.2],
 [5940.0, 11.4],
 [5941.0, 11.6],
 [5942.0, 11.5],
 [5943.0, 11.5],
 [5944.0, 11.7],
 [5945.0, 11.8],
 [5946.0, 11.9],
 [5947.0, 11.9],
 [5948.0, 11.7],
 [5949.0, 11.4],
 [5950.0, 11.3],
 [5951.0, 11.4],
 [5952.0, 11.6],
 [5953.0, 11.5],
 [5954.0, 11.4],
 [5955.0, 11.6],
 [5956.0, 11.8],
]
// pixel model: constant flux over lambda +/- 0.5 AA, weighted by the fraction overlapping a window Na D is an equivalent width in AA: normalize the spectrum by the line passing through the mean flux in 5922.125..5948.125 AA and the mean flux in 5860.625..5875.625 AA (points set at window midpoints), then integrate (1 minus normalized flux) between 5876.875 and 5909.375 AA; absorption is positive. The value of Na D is 3.2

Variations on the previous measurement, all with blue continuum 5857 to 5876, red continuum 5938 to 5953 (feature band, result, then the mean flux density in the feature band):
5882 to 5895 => 1.74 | 9.98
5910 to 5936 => -0.57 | 11.8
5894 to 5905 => 1.09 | 10.4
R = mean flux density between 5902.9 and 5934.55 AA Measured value 11.6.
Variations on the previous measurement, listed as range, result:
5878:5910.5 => 10.4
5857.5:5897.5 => 10.9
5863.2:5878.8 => 11.4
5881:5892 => 10.1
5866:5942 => 11.1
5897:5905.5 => 10.6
